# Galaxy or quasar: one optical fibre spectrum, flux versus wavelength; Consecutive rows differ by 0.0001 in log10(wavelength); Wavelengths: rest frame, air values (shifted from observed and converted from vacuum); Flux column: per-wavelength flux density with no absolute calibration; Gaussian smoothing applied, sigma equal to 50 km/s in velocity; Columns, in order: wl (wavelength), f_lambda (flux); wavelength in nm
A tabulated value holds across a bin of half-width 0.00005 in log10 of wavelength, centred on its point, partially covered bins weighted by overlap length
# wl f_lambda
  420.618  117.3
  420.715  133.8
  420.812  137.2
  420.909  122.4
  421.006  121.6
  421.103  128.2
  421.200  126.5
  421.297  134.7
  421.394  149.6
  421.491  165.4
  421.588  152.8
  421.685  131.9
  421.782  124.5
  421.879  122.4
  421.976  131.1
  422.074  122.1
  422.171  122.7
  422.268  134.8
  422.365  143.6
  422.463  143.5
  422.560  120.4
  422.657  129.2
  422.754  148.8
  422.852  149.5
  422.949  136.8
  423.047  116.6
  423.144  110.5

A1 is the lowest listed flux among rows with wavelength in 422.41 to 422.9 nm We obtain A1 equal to 120.4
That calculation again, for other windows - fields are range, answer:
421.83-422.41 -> 122.1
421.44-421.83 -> 124.5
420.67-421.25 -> 121.6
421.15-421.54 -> 126.5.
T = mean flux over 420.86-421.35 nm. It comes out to 127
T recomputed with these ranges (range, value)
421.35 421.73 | 150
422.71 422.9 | 149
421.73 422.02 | 126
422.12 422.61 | 133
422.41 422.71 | 132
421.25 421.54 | 150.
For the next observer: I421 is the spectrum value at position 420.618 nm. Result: 117.3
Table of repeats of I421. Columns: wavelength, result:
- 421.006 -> 121.6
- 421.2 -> 126.5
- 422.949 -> 136.8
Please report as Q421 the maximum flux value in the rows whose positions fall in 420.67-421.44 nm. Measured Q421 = 149.6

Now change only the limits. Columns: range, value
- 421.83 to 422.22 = 131.1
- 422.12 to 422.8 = 148.8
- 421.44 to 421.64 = 165.4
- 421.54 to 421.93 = 152.8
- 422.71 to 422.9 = 149.5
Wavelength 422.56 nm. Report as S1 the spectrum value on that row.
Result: 120.4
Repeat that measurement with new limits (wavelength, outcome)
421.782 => 124.5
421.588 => 152.8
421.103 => 128.2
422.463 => 143.5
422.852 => 149.5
